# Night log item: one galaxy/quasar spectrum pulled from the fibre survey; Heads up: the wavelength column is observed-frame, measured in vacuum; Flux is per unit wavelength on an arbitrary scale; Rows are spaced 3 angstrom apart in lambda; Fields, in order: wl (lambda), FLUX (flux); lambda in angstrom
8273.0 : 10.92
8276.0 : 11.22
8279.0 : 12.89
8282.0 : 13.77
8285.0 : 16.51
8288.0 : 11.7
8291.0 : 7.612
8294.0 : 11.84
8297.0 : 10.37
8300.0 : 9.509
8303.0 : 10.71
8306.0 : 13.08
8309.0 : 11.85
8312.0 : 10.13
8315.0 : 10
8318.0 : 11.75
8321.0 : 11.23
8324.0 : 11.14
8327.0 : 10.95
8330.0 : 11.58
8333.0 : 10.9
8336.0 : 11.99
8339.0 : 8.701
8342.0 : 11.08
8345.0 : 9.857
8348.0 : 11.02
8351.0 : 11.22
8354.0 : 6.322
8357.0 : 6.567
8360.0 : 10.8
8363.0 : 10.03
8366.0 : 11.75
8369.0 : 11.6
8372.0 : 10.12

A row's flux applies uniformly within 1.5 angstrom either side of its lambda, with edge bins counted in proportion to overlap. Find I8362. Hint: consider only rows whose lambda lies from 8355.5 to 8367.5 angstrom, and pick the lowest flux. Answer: 6.567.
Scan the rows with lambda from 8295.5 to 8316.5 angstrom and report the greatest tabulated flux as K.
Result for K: 13.08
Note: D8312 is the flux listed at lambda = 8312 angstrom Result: 10.13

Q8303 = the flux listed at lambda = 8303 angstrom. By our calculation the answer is 10.71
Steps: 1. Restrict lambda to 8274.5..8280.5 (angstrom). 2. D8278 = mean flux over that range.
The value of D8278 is 12.1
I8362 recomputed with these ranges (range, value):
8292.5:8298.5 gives 10.37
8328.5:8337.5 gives 10.9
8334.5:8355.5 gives 6.322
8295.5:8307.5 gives 9.509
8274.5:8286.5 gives 11.22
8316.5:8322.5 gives 11.23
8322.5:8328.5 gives 10.95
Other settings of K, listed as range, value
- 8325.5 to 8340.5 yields 11.99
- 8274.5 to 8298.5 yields 16.51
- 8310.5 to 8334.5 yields 11.75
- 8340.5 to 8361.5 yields 11.22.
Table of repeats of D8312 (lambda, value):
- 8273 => 10.92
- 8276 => 11.22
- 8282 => 13.77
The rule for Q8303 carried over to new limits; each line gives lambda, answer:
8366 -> 11.75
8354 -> 6.322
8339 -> 8.701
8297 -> 10.37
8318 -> 11.75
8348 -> 11.02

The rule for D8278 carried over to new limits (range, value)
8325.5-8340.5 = 10.8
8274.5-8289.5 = 13.2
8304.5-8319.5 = 11.4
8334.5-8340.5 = 10.3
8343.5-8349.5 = 10.4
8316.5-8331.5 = 11.3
